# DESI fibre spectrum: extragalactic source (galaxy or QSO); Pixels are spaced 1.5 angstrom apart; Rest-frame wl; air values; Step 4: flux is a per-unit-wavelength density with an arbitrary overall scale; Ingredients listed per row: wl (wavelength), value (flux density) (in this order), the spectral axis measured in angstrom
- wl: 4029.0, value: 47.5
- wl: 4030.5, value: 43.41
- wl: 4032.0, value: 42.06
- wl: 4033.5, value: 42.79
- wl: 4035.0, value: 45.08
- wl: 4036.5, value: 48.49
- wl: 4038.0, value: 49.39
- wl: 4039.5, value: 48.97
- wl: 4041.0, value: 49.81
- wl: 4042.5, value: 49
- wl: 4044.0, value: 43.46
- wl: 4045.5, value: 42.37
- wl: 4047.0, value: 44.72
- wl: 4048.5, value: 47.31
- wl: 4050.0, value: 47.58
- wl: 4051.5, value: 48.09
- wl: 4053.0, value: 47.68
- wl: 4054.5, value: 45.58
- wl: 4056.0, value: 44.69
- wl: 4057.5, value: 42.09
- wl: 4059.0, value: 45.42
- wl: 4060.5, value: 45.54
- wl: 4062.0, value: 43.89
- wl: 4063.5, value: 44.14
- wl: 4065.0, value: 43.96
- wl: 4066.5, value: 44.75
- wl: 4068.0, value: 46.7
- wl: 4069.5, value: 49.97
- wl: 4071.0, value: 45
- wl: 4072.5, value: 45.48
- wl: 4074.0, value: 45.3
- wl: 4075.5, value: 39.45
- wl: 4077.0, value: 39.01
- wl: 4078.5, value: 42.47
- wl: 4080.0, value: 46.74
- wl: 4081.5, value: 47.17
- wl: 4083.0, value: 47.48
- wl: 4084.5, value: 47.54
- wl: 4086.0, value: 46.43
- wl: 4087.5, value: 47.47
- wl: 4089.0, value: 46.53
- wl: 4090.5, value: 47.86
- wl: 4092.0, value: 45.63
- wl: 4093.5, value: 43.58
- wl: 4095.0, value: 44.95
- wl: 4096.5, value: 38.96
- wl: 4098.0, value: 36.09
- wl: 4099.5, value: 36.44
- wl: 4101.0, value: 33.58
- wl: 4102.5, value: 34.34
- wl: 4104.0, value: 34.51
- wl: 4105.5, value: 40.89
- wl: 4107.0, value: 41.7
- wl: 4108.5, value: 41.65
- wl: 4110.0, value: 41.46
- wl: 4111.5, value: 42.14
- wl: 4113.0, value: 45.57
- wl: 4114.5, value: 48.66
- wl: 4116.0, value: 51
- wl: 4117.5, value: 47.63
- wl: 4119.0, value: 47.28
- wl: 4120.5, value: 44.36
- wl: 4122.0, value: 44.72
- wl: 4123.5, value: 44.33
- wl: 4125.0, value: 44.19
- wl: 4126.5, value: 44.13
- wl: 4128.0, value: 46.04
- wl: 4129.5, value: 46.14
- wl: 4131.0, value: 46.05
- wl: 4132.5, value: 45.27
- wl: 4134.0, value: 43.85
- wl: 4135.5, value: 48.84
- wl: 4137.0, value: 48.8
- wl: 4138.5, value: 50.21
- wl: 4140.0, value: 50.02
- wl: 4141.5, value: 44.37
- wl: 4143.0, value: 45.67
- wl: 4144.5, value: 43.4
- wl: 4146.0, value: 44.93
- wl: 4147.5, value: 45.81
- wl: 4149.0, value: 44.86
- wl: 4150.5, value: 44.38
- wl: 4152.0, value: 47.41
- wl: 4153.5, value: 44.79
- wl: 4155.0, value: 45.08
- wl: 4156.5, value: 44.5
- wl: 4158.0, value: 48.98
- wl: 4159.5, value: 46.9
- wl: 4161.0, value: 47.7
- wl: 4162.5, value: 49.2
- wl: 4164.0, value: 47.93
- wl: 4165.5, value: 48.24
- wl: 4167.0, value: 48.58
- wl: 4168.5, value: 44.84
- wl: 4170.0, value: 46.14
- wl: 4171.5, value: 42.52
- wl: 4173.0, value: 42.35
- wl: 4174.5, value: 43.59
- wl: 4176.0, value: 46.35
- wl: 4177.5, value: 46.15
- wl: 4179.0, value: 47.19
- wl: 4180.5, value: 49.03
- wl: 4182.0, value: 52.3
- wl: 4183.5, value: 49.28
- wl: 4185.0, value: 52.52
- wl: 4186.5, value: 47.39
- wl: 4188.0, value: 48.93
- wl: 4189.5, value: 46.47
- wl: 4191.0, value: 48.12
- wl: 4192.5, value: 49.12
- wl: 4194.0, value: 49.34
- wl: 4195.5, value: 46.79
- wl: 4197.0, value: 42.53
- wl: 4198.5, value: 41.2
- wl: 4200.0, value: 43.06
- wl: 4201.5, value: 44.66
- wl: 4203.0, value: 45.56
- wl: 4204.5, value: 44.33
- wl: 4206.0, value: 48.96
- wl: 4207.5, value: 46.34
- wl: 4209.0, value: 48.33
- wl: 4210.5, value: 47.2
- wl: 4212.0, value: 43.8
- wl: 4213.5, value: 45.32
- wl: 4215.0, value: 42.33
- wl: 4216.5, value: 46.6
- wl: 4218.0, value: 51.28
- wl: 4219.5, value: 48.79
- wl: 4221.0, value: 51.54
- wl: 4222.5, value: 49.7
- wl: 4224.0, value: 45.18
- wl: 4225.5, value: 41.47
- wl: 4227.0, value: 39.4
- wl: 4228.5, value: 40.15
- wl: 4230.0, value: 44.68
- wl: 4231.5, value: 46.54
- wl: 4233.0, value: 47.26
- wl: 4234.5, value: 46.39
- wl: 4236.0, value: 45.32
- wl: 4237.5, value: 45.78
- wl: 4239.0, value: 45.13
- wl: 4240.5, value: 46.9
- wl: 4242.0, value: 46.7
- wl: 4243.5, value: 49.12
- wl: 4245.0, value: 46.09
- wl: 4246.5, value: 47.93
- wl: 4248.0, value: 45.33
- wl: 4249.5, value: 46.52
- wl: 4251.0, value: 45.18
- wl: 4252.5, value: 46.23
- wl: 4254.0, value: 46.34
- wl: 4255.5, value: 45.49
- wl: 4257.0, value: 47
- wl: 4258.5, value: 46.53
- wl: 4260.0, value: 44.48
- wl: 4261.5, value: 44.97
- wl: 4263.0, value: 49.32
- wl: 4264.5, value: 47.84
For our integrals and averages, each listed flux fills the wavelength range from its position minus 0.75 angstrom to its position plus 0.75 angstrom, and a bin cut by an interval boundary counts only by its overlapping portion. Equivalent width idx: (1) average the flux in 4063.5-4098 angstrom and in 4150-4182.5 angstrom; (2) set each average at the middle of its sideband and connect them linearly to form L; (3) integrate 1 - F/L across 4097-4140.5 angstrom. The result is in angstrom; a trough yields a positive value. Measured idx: 1.82 angstrom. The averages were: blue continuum 44.9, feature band 43.7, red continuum 46.5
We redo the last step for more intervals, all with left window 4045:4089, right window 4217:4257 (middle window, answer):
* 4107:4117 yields 0.1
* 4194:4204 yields 0.4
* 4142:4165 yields -0.2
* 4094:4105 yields 2.0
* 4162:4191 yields -0.9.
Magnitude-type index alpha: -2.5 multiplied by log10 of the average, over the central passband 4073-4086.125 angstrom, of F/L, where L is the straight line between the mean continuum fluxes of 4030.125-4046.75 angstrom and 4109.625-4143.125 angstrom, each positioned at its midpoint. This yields 0.04 mag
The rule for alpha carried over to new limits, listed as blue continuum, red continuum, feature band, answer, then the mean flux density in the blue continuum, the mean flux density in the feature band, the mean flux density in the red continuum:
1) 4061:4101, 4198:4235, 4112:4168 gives -0.040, 44.2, 46.5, 45.6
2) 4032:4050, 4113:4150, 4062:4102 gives 0.058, 46.4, 43.9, 46.2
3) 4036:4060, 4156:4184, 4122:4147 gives 0.020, 46.5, 46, 46.9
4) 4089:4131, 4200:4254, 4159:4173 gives -0.053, 43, 46.7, 46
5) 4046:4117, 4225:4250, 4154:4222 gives -0.045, 44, 46.8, 45.4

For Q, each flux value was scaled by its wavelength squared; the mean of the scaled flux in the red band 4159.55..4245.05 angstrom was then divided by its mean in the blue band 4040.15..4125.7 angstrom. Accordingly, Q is 1.1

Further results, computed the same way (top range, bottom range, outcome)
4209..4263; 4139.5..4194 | 1.02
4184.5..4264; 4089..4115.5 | 1.19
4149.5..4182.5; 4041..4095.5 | 1.07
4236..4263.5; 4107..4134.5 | 1.09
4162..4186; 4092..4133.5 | 1.14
